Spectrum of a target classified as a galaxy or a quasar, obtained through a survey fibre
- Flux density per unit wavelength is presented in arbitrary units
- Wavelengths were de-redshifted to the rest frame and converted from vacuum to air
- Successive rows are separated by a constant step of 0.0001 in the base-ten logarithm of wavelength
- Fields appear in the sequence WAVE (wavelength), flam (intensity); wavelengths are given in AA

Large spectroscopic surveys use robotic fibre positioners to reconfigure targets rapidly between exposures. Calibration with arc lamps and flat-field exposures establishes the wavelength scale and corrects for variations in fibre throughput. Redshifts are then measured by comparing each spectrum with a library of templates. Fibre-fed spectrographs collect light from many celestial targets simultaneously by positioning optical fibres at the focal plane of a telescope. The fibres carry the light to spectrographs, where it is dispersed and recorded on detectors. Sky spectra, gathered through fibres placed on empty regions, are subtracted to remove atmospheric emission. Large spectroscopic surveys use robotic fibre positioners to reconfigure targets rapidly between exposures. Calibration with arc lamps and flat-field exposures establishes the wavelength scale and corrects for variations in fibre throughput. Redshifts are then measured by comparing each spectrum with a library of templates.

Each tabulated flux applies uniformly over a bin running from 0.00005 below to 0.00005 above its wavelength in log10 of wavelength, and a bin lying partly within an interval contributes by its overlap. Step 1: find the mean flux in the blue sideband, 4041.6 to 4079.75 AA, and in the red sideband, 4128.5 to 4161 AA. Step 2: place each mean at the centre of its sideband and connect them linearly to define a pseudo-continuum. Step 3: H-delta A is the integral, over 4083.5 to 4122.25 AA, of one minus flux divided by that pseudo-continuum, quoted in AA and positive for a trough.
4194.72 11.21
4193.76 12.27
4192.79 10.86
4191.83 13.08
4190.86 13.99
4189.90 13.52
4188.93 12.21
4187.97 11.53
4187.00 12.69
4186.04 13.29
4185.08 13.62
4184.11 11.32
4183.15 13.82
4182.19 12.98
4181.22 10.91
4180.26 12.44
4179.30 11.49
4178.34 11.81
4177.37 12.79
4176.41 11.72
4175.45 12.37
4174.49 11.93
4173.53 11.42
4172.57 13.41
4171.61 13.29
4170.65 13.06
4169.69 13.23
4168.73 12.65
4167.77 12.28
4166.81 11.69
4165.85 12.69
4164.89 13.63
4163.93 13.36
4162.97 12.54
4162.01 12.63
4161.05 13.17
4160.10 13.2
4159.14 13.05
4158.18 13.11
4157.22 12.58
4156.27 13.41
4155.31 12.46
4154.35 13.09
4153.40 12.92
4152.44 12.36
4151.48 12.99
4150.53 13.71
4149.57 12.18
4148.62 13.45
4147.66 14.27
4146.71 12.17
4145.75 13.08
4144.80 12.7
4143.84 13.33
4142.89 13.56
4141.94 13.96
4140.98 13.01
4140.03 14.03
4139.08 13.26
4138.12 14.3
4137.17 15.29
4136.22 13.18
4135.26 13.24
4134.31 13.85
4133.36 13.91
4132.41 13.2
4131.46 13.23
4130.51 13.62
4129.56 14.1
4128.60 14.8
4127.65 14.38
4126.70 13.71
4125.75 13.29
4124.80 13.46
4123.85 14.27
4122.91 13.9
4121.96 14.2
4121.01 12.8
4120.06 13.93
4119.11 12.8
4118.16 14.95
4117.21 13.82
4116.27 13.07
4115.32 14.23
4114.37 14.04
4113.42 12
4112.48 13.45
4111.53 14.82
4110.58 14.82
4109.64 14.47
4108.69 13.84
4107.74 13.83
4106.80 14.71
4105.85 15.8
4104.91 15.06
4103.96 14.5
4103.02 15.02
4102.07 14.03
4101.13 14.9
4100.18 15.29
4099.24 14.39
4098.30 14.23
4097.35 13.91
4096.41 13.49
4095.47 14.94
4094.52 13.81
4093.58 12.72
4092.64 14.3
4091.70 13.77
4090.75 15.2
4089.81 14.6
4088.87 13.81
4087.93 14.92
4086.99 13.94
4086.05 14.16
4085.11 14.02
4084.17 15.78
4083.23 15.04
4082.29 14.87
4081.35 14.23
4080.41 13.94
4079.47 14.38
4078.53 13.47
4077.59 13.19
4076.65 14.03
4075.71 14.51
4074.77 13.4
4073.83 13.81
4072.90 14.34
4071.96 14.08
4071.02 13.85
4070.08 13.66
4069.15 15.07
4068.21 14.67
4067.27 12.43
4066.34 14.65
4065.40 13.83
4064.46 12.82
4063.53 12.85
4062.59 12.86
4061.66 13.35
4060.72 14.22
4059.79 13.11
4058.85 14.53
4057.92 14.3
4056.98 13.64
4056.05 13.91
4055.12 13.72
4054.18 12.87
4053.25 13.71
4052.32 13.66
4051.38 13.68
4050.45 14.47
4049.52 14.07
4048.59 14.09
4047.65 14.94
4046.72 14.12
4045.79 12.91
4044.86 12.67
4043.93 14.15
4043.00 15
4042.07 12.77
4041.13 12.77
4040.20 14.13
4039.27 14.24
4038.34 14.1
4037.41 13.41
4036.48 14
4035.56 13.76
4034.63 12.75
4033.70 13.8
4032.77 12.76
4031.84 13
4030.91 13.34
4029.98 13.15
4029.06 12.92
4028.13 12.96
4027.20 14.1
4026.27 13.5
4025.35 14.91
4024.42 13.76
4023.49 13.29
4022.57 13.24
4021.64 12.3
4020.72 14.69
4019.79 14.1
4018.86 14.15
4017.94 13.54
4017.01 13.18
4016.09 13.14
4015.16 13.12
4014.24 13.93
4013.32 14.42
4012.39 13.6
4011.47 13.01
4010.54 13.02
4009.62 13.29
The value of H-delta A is -1.8 AA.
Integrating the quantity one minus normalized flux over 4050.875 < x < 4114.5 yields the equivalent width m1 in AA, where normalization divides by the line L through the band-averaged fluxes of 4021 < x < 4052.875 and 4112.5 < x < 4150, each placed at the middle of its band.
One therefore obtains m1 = -2.2 AA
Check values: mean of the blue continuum 13.6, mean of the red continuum 13.6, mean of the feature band 14.1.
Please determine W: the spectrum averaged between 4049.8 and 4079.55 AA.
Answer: 13.8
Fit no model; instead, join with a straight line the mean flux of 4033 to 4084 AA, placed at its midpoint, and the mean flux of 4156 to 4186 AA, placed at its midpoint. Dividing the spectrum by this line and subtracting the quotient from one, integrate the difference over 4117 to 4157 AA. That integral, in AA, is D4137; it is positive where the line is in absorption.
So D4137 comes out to -1.6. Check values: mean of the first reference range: 13.8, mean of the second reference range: 12.6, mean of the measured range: 13.5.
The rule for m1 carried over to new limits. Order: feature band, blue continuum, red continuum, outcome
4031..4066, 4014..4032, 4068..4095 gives 0.4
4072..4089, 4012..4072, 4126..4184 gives -1.0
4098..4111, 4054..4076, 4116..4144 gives -0.8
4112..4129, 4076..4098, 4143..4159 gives -0.2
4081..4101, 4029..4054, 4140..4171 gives -1.5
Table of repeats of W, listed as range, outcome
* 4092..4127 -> 14.1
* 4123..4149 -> 13.7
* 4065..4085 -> 14.1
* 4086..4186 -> 13.5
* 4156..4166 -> 13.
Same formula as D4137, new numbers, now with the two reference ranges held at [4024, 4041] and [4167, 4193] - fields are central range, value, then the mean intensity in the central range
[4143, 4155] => -0.3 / 13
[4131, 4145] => -0.9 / 13.6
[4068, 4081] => -0.7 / 14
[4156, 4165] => -0.3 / 13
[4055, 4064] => -0.2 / 13.7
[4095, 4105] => -1.1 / 14.5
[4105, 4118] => -1.1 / 14.1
